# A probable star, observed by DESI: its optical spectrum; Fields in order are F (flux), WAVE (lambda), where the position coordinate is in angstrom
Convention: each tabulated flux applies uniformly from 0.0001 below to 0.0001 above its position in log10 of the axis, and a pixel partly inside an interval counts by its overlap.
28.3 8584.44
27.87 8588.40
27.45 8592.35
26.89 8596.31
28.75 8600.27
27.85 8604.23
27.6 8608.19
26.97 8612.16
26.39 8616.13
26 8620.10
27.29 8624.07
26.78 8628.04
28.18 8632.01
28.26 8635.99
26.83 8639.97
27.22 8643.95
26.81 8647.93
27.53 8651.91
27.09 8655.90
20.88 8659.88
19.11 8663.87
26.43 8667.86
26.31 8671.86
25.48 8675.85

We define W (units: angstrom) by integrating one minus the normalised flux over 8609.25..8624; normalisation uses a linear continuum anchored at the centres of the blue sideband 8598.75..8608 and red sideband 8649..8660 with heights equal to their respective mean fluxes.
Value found 0.5 angstrom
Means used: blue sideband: 28.2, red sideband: 26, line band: 26.6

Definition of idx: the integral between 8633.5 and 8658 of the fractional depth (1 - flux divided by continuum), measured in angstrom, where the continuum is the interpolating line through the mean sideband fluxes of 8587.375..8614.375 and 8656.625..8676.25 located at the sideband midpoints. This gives -2.3 angstrom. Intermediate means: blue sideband 27.6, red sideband 23.7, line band 27.3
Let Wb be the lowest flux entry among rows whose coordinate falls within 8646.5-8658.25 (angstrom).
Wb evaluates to 26.81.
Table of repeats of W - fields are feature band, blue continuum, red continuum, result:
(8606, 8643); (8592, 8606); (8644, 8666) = -1.2 angstrom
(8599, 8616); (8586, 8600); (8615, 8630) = -0.3 angstrom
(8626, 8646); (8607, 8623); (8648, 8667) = -1.6 angstrom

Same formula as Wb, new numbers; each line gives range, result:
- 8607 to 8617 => 26.39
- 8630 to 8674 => 19.11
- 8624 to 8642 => 26.78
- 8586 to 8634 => 26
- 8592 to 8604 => 26.89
